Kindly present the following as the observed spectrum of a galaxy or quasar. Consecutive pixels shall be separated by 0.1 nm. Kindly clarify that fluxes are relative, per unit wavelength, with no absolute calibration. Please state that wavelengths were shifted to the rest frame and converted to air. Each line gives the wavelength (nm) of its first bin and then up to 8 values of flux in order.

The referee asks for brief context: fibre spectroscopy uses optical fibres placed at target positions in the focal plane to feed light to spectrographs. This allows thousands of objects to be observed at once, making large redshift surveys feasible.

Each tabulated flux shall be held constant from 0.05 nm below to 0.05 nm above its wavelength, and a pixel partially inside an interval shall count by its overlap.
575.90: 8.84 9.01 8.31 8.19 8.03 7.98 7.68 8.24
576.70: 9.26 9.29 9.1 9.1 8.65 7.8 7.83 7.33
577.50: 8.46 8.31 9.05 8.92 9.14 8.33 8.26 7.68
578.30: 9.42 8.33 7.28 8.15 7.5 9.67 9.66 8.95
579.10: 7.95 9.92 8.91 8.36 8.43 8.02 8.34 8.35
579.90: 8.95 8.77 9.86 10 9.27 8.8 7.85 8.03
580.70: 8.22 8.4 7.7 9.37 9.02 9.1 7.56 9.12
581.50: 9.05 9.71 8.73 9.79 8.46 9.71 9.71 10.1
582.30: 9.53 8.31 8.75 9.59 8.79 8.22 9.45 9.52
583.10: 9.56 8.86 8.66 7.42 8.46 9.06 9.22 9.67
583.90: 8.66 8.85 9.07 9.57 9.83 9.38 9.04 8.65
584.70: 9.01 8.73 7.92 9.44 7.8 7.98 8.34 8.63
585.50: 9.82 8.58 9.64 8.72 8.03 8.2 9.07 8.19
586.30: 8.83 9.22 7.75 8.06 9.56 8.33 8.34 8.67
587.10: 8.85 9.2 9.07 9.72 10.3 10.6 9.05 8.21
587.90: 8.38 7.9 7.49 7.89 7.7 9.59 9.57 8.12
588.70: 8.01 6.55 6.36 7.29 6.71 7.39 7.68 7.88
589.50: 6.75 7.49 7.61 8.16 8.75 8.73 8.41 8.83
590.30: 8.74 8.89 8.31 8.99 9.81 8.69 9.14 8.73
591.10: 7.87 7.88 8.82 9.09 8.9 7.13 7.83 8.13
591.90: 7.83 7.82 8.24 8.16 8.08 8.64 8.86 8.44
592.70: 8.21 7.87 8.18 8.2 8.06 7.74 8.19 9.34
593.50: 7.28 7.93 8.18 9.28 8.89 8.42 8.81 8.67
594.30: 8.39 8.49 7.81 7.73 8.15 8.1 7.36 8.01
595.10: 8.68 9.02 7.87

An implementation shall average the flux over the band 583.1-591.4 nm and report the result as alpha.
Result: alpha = 8.56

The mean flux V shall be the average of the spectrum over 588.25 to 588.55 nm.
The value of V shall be 8.95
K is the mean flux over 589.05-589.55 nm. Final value 7.28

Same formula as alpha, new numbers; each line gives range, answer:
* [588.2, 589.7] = 7.66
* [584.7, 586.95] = 8.61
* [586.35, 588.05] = 8.89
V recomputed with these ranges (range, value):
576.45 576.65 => 7.96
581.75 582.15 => 9.42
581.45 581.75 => 9.16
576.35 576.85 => 8.49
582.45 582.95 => 8.96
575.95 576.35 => 8.38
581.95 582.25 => 9.84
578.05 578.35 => 8.45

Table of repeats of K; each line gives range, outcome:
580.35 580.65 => 8.23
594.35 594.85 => 8.06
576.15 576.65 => 8.02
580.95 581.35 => 8.76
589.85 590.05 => 8.74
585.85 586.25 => 8.37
